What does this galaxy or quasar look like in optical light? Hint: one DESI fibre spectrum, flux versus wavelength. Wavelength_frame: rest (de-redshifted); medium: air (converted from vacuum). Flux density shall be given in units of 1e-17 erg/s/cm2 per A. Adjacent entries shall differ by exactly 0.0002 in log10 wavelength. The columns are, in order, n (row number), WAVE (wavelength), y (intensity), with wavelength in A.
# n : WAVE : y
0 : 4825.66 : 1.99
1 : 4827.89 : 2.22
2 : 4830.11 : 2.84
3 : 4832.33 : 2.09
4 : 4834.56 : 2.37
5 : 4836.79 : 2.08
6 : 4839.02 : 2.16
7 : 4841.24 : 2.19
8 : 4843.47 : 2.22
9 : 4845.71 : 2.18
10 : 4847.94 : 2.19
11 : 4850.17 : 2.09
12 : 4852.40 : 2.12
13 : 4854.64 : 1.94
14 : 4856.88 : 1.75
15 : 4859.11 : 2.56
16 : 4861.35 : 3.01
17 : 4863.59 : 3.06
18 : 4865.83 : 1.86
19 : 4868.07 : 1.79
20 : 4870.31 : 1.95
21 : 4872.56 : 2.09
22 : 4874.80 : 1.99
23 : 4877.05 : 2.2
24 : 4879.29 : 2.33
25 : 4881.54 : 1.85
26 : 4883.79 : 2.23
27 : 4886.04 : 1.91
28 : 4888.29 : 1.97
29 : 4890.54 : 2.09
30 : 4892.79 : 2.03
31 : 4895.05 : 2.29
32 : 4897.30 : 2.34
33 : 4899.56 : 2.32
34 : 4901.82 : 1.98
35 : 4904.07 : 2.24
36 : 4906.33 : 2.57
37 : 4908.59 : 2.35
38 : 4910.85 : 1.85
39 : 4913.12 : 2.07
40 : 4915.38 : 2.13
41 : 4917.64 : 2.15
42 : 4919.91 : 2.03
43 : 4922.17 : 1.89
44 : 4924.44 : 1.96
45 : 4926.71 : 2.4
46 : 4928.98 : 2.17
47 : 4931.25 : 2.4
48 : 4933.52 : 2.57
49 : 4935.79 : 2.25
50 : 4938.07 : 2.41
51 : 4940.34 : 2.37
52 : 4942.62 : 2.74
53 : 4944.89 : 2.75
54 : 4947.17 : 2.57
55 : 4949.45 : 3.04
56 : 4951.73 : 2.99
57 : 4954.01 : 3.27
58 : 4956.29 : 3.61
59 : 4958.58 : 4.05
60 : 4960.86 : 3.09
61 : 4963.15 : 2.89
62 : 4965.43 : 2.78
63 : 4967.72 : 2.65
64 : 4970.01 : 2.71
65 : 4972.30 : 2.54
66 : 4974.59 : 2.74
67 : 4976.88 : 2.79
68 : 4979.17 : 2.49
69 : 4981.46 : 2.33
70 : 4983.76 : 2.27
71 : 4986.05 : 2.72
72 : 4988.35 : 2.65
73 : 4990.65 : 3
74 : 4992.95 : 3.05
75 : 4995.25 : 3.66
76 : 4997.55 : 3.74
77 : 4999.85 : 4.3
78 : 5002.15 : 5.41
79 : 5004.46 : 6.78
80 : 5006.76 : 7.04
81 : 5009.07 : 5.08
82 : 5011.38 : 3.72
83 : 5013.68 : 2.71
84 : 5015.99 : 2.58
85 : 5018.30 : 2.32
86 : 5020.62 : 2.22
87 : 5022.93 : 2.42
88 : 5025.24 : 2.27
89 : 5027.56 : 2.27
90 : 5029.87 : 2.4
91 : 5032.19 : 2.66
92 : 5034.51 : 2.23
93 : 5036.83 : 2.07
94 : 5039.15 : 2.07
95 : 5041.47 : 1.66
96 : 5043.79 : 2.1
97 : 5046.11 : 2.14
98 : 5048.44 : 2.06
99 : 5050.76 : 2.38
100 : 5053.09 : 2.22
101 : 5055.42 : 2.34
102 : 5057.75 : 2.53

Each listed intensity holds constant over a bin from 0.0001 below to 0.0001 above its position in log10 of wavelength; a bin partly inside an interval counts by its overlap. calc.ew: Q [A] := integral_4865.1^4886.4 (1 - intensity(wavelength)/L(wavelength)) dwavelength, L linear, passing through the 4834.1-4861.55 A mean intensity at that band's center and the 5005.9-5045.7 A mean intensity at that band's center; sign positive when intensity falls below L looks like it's 2.37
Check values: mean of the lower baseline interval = 2.19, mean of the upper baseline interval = 2.77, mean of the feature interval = 2.03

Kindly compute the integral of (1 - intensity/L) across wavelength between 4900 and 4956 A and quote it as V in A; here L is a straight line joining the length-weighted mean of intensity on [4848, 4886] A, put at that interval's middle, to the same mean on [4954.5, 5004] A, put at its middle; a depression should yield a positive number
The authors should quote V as 6.6 A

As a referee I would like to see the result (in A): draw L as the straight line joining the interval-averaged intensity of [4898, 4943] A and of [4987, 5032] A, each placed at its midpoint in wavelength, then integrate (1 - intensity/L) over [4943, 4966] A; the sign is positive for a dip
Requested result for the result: -3.10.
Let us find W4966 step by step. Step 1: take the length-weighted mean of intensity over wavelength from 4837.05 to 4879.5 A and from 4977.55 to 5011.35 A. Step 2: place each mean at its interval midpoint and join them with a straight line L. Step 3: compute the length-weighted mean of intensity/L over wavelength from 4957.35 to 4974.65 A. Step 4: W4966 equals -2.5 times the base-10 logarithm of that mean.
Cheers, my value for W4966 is 0.19 mag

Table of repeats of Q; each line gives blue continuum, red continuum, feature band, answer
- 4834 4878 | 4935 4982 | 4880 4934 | 7.51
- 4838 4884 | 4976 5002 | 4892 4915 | 2.57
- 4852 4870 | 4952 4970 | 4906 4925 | 4.45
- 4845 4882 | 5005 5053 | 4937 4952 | -1.31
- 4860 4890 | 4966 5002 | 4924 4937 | 1.37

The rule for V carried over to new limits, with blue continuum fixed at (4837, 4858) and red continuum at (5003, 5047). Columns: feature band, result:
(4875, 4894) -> 1.7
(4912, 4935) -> 2.8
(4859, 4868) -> -1.5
